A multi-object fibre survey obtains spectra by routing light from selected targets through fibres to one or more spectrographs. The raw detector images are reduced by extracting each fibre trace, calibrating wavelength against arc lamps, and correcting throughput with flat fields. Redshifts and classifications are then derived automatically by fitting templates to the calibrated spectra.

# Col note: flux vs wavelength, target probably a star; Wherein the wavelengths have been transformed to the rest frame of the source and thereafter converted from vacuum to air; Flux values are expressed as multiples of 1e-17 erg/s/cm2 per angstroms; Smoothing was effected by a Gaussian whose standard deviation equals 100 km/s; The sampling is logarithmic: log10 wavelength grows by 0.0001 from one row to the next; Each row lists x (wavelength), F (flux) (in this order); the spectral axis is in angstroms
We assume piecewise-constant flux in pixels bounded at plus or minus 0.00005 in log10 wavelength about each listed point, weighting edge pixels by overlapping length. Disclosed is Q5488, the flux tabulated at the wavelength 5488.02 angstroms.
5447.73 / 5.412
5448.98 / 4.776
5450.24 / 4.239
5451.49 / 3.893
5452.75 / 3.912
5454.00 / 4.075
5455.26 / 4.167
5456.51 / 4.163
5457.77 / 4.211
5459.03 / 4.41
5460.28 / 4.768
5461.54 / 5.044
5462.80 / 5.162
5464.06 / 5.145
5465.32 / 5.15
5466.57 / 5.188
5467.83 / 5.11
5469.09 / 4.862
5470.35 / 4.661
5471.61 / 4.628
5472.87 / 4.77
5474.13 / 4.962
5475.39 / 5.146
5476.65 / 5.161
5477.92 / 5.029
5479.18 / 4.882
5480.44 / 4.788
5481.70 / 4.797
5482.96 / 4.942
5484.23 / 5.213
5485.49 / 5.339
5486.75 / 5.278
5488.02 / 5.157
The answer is 5.157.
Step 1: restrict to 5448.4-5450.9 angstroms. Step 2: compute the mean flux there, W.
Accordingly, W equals 4.49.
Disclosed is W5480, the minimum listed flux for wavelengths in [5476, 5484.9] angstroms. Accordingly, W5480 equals 4.788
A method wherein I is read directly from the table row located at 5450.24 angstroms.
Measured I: 4.239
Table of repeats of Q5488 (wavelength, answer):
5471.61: 4.628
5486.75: 5.278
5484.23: 5.213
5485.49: 5.339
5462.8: 5.162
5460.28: 4.768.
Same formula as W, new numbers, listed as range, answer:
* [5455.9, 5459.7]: 4.27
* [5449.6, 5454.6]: 4.03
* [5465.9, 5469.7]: 5.06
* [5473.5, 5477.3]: 5.08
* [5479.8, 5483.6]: 4.84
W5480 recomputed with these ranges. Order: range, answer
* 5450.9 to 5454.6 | 3.893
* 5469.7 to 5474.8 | 4.628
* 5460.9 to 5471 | 4.661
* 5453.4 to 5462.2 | 4.075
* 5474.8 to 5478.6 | 5.029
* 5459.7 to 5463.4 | 4.768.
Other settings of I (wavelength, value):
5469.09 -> 4.862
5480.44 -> 4.788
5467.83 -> 5.11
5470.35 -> 4.661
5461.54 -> 5.044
